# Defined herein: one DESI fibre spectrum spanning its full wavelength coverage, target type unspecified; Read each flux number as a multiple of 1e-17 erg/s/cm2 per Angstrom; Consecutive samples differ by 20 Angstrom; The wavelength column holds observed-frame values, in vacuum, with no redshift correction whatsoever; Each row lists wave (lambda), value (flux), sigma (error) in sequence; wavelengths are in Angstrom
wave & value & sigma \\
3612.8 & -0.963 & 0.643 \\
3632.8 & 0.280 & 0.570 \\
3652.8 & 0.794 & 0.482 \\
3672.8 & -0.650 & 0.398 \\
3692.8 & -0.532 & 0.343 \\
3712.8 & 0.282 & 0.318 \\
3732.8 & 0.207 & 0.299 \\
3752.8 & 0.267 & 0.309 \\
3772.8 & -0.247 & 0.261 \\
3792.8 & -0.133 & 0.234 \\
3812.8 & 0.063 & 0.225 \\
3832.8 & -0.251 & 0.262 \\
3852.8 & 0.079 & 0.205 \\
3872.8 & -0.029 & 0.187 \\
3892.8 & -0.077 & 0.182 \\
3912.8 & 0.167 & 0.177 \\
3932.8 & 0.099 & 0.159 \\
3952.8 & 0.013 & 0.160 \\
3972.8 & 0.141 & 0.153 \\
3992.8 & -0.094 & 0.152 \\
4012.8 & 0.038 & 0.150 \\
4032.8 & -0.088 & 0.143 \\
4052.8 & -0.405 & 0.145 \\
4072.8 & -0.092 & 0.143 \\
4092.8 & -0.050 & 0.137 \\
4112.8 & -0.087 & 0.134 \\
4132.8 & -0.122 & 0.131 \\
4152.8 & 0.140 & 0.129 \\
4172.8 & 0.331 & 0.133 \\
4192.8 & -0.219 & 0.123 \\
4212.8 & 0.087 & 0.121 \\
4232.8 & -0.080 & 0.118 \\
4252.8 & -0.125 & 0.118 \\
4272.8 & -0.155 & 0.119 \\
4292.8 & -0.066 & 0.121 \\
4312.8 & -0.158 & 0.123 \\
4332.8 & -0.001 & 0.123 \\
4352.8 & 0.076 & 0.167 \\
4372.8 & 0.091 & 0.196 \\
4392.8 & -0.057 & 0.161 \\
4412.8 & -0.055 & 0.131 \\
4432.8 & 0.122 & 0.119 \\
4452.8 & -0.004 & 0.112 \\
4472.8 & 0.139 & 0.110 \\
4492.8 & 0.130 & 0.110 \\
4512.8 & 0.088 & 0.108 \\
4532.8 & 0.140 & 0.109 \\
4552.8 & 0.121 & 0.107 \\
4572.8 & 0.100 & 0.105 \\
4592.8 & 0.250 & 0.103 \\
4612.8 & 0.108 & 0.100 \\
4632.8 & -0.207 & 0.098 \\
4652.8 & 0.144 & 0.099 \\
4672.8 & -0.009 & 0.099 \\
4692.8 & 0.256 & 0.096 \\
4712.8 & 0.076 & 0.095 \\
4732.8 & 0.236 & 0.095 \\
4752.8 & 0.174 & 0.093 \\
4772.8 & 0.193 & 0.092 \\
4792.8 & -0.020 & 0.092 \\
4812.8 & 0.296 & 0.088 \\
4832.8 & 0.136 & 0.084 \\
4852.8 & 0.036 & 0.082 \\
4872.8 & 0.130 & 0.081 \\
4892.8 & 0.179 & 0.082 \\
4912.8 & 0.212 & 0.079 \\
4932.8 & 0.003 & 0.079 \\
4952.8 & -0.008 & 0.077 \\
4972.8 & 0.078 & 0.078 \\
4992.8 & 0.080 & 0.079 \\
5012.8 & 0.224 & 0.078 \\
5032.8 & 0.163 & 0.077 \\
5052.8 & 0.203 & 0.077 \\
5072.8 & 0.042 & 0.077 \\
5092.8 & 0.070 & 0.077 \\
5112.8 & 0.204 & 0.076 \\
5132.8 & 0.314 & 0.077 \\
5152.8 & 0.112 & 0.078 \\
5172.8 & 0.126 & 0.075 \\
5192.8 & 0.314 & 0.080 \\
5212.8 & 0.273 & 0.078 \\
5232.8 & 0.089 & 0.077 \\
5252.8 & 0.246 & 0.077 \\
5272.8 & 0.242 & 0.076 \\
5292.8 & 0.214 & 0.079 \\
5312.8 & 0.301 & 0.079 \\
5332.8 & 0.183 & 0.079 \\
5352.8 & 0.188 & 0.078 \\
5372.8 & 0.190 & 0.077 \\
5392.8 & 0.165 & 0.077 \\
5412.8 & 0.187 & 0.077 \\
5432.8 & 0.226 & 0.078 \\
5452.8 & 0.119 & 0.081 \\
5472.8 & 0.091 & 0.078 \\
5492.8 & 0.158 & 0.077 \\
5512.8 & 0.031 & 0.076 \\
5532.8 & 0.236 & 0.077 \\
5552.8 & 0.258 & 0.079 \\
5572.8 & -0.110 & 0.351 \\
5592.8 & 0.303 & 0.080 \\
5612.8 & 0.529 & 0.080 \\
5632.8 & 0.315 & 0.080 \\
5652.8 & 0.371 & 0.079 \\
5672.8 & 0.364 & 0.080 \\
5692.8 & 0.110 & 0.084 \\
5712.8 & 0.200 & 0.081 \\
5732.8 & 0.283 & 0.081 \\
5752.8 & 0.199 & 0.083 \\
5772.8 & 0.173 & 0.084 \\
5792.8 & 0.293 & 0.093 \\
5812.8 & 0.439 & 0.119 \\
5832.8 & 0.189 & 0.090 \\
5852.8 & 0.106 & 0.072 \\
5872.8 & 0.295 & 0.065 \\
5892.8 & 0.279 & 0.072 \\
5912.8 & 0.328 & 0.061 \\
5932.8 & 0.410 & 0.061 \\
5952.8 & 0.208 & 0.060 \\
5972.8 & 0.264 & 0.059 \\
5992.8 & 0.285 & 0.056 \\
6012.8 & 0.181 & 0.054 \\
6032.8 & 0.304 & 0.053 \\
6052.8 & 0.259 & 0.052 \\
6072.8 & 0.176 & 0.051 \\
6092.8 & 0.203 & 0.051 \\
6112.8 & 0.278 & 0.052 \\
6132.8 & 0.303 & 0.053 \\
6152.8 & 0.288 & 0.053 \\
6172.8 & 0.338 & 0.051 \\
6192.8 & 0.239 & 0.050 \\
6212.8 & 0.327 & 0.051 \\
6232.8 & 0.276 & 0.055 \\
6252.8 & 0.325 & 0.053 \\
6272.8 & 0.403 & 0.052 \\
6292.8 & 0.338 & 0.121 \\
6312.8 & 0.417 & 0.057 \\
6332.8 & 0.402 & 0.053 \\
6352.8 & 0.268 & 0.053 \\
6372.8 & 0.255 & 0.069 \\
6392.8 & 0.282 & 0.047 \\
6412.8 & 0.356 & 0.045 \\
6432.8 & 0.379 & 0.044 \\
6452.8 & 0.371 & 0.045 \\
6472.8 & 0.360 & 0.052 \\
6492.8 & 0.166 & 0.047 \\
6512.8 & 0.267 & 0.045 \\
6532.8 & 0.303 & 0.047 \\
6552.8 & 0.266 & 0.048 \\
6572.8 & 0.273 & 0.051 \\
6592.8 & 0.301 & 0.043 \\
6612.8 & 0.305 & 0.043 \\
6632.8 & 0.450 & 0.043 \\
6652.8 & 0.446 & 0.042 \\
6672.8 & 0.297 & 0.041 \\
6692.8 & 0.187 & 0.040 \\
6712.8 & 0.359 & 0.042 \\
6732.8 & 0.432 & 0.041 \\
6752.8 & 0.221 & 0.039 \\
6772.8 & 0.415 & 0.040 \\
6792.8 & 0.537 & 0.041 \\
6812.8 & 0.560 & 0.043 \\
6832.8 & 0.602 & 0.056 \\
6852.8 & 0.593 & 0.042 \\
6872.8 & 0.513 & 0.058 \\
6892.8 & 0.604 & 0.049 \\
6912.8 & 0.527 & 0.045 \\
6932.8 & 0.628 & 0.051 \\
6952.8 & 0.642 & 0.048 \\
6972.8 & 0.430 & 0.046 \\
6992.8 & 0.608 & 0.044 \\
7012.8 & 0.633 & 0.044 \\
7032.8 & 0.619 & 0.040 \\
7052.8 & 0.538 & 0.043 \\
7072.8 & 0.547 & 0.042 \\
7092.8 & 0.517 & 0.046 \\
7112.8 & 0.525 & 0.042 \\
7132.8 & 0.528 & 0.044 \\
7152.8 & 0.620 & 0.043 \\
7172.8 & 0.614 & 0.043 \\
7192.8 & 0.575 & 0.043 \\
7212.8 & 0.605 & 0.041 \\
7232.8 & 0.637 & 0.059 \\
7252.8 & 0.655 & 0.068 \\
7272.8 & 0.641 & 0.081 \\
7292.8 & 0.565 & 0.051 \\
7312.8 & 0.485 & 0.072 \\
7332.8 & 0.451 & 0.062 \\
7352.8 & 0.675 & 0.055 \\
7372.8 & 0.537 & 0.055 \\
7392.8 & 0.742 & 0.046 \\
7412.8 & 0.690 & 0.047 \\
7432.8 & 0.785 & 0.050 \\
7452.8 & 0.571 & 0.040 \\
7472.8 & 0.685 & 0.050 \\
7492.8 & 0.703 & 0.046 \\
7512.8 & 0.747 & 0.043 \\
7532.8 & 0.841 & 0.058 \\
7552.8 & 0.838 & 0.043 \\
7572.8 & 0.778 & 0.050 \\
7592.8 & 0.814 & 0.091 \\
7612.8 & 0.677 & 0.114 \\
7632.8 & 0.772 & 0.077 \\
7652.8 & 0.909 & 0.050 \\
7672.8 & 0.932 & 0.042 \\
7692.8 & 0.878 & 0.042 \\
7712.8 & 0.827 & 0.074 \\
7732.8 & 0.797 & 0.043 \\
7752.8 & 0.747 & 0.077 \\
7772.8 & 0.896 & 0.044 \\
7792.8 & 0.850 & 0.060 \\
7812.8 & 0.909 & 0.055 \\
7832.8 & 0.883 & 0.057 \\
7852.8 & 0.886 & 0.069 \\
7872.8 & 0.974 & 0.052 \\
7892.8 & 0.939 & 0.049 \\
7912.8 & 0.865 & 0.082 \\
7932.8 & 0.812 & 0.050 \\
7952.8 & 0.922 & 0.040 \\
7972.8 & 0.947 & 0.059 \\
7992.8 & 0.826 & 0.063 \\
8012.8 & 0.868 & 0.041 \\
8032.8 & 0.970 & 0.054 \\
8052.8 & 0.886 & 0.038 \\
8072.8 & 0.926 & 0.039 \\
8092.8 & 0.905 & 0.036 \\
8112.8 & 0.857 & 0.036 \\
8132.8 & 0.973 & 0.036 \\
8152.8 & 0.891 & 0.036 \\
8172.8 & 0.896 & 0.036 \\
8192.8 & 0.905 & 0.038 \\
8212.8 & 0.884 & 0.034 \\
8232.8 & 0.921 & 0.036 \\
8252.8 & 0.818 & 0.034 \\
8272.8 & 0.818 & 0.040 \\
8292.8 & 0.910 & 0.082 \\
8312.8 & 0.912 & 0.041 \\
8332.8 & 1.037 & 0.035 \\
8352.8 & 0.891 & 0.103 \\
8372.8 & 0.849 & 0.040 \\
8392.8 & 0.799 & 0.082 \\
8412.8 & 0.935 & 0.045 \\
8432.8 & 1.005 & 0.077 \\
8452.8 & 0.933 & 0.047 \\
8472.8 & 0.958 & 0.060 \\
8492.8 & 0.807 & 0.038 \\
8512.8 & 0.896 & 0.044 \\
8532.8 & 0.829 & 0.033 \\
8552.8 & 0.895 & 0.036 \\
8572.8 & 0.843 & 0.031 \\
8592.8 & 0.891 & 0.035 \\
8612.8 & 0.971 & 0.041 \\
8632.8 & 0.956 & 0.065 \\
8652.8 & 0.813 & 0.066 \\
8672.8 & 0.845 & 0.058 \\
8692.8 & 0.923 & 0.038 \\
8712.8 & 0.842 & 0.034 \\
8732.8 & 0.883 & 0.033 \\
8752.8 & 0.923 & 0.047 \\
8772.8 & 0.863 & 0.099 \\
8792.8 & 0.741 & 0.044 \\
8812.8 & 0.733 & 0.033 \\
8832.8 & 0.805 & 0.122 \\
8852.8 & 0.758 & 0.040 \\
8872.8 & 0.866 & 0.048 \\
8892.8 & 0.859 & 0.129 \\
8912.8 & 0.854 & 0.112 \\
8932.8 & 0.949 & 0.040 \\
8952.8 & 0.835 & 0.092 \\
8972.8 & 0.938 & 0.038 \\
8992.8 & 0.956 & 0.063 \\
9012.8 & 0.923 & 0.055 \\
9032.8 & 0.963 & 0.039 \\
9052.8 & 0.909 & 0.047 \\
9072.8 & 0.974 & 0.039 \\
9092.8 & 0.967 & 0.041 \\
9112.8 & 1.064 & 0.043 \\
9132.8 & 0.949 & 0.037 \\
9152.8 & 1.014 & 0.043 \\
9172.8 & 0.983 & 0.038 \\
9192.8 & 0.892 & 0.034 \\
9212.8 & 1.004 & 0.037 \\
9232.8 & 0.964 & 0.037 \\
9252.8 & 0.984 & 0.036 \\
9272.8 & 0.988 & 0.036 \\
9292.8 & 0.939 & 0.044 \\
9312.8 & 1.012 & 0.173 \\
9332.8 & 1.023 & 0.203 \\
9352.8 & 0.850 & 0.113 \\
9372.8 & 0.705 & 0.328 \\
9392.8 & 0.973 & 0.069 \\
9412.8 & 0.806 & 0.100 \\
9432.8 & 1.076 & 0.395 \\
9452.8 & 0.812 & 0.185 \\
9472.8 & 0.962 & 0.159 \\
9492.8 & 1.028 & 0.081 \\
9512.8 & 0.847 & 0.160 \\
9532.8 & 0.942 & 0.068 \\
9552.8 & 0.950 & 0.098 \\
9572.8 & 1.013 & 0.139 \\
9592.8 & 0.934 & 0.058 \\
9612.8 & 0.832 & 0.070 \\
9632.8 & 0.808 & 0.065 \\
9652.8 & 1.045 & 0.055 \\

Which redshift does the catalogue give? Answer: 0.70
